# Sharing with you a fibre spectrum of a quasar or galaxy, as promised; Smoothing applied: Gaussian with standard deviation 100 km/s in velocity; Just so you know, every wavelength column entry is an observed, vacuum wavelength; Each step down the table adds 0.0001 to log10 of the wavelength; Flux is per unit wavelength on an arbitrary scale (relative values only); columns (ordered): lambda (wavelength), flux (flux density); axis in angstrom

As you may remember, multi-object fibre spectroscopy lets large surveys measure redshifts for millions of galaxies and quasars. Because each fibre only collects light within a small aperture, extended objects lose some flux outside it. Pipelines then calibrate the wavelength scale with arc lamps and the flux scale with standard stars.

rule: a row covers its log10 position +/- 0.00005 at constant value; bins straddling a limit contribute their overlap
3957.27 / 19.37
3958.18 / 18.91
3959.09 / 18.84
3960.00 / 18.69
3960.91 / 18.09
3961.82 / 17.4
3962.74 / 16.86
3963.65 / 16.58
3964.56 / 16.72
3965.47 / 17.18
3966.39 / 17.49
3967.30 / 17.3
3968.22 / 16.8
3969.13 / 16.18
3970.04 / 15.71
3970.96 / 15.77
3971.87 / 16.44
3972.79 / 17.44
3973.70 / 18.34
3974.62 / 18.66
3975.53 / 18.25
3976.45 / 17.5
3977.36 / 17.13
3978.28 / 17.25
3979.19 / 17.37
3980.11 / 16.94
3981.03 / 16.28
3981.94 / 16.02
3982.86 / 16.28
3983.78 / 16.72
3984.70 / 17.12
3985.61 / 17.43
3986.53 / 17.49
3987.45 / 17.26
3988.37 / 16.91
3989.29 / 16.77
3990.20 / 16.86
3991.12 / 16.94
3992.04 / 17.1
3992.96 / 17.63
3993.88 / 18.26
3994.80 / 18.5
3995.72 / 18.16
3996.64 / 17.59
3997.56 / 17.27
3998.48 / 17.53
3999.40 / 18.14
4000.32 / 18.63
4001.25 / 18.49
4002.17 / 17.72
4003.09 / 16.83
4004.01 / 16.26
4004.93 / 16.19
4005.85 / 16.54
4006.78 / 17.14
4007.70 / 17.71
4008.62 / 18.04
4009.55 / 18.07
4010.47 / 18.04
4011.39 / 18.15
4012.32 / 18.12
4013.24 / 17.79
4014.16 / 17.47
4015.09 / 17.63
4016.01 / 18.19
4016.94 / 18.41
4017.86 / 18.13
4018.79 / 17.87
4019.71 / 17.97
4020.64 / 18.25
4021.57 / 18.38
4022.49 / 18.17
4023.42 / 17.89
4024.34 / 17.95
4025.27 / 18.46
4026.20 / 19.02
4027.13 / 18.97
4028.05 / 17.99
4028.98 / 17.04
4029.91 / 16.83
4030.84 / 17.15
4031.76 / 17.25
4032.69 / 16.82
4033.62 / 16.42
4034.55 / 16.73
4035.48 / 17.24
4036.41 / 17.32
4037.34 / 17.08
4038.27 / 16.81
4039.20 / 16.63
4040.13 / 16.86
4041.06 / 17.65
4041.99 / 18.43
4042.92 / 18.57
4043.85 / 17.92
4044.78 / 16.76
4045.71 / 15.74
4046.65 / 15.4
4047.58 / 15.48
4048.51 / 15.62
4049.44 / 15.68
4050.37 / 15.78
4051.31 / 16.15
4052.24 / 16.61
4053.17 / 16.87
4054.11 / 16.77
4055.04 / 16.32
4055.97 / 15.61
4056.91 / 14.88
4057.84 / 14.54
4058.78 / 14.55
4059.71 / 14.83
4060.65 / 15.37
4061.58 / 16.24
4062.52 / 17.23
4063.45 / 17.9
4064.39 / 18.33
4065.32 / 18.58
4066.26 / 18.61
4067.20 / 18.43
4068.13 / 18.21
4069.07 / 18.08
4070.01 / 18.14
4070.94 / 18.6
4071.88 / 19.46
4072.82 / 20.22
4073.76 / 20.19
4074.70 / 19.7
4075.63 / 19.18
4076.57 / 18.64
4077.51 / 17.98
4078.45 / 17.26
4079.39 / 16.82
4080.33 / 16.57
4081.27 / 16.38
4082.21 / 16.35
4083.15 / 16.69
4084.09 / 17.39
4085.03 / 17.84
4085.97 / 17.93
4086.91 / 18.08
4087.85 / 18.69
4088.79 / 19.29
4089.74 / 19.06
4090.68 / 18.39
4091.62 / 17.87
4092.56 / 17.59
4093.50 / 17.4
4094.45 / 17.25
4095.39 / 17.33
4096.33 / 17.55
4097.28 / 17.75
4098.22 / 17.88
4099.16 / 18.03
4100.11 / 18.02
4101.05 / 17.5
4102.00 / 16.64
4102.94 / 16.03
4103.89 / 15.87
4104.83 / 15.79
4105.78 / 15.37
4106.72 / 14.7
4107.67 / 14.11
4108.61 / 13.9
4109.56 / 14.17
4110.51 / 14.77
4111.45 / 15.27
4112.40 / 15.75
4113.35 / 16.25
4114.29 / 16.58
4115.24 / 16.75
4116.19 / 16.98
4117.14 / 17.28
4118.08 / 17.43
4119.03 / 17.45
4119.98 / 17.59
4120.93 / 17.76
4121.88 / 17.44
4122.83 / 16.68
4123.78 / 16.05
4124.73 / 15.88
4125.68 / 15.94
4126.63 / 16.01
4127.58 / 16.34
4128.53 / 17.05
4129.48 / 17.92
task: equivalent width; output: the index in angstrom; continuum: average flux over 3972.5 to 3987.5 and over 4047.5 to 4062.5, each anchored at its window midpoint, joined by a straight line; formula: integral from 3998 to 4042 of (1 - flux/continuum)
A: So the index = -3.12 angstrom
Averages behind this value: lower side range 17.3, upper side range 15.8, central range 17.6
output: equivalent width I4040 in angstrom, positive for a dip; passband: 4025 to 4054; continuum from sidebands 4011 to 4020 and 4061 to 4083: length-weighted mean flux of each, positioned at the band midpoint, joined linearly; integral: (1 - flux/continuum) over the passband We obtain 1.7 angstrom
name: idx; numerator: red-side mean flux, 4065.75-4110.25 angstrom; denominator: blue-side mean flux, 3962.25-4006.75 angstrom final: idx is 1.0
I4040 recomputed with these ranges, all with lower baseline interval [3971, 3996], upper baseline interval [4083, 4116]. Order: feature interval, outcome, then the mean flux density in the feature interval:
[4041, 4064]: 1.0 angstrom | 16.3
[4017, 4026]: -0.5 angstrom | 18.2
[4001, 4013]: -0.2 angstrom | 17.5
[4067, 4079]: -1.3 angstrom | 18.8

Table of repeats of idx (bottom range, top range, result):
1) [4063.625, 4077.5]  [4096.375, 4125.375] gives 0.87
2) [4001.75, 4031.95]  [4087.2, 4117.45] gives 0.94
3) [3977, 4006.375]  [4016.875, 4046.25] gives 1.02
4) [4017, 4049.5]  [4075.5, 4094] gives 1.02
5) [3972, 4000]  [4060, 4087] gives 1.03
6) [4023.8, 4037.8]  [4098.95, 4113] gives 0.90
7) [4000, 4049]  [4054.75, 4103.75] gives 1.01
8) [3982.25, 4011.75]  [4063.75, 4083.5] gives 1.05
